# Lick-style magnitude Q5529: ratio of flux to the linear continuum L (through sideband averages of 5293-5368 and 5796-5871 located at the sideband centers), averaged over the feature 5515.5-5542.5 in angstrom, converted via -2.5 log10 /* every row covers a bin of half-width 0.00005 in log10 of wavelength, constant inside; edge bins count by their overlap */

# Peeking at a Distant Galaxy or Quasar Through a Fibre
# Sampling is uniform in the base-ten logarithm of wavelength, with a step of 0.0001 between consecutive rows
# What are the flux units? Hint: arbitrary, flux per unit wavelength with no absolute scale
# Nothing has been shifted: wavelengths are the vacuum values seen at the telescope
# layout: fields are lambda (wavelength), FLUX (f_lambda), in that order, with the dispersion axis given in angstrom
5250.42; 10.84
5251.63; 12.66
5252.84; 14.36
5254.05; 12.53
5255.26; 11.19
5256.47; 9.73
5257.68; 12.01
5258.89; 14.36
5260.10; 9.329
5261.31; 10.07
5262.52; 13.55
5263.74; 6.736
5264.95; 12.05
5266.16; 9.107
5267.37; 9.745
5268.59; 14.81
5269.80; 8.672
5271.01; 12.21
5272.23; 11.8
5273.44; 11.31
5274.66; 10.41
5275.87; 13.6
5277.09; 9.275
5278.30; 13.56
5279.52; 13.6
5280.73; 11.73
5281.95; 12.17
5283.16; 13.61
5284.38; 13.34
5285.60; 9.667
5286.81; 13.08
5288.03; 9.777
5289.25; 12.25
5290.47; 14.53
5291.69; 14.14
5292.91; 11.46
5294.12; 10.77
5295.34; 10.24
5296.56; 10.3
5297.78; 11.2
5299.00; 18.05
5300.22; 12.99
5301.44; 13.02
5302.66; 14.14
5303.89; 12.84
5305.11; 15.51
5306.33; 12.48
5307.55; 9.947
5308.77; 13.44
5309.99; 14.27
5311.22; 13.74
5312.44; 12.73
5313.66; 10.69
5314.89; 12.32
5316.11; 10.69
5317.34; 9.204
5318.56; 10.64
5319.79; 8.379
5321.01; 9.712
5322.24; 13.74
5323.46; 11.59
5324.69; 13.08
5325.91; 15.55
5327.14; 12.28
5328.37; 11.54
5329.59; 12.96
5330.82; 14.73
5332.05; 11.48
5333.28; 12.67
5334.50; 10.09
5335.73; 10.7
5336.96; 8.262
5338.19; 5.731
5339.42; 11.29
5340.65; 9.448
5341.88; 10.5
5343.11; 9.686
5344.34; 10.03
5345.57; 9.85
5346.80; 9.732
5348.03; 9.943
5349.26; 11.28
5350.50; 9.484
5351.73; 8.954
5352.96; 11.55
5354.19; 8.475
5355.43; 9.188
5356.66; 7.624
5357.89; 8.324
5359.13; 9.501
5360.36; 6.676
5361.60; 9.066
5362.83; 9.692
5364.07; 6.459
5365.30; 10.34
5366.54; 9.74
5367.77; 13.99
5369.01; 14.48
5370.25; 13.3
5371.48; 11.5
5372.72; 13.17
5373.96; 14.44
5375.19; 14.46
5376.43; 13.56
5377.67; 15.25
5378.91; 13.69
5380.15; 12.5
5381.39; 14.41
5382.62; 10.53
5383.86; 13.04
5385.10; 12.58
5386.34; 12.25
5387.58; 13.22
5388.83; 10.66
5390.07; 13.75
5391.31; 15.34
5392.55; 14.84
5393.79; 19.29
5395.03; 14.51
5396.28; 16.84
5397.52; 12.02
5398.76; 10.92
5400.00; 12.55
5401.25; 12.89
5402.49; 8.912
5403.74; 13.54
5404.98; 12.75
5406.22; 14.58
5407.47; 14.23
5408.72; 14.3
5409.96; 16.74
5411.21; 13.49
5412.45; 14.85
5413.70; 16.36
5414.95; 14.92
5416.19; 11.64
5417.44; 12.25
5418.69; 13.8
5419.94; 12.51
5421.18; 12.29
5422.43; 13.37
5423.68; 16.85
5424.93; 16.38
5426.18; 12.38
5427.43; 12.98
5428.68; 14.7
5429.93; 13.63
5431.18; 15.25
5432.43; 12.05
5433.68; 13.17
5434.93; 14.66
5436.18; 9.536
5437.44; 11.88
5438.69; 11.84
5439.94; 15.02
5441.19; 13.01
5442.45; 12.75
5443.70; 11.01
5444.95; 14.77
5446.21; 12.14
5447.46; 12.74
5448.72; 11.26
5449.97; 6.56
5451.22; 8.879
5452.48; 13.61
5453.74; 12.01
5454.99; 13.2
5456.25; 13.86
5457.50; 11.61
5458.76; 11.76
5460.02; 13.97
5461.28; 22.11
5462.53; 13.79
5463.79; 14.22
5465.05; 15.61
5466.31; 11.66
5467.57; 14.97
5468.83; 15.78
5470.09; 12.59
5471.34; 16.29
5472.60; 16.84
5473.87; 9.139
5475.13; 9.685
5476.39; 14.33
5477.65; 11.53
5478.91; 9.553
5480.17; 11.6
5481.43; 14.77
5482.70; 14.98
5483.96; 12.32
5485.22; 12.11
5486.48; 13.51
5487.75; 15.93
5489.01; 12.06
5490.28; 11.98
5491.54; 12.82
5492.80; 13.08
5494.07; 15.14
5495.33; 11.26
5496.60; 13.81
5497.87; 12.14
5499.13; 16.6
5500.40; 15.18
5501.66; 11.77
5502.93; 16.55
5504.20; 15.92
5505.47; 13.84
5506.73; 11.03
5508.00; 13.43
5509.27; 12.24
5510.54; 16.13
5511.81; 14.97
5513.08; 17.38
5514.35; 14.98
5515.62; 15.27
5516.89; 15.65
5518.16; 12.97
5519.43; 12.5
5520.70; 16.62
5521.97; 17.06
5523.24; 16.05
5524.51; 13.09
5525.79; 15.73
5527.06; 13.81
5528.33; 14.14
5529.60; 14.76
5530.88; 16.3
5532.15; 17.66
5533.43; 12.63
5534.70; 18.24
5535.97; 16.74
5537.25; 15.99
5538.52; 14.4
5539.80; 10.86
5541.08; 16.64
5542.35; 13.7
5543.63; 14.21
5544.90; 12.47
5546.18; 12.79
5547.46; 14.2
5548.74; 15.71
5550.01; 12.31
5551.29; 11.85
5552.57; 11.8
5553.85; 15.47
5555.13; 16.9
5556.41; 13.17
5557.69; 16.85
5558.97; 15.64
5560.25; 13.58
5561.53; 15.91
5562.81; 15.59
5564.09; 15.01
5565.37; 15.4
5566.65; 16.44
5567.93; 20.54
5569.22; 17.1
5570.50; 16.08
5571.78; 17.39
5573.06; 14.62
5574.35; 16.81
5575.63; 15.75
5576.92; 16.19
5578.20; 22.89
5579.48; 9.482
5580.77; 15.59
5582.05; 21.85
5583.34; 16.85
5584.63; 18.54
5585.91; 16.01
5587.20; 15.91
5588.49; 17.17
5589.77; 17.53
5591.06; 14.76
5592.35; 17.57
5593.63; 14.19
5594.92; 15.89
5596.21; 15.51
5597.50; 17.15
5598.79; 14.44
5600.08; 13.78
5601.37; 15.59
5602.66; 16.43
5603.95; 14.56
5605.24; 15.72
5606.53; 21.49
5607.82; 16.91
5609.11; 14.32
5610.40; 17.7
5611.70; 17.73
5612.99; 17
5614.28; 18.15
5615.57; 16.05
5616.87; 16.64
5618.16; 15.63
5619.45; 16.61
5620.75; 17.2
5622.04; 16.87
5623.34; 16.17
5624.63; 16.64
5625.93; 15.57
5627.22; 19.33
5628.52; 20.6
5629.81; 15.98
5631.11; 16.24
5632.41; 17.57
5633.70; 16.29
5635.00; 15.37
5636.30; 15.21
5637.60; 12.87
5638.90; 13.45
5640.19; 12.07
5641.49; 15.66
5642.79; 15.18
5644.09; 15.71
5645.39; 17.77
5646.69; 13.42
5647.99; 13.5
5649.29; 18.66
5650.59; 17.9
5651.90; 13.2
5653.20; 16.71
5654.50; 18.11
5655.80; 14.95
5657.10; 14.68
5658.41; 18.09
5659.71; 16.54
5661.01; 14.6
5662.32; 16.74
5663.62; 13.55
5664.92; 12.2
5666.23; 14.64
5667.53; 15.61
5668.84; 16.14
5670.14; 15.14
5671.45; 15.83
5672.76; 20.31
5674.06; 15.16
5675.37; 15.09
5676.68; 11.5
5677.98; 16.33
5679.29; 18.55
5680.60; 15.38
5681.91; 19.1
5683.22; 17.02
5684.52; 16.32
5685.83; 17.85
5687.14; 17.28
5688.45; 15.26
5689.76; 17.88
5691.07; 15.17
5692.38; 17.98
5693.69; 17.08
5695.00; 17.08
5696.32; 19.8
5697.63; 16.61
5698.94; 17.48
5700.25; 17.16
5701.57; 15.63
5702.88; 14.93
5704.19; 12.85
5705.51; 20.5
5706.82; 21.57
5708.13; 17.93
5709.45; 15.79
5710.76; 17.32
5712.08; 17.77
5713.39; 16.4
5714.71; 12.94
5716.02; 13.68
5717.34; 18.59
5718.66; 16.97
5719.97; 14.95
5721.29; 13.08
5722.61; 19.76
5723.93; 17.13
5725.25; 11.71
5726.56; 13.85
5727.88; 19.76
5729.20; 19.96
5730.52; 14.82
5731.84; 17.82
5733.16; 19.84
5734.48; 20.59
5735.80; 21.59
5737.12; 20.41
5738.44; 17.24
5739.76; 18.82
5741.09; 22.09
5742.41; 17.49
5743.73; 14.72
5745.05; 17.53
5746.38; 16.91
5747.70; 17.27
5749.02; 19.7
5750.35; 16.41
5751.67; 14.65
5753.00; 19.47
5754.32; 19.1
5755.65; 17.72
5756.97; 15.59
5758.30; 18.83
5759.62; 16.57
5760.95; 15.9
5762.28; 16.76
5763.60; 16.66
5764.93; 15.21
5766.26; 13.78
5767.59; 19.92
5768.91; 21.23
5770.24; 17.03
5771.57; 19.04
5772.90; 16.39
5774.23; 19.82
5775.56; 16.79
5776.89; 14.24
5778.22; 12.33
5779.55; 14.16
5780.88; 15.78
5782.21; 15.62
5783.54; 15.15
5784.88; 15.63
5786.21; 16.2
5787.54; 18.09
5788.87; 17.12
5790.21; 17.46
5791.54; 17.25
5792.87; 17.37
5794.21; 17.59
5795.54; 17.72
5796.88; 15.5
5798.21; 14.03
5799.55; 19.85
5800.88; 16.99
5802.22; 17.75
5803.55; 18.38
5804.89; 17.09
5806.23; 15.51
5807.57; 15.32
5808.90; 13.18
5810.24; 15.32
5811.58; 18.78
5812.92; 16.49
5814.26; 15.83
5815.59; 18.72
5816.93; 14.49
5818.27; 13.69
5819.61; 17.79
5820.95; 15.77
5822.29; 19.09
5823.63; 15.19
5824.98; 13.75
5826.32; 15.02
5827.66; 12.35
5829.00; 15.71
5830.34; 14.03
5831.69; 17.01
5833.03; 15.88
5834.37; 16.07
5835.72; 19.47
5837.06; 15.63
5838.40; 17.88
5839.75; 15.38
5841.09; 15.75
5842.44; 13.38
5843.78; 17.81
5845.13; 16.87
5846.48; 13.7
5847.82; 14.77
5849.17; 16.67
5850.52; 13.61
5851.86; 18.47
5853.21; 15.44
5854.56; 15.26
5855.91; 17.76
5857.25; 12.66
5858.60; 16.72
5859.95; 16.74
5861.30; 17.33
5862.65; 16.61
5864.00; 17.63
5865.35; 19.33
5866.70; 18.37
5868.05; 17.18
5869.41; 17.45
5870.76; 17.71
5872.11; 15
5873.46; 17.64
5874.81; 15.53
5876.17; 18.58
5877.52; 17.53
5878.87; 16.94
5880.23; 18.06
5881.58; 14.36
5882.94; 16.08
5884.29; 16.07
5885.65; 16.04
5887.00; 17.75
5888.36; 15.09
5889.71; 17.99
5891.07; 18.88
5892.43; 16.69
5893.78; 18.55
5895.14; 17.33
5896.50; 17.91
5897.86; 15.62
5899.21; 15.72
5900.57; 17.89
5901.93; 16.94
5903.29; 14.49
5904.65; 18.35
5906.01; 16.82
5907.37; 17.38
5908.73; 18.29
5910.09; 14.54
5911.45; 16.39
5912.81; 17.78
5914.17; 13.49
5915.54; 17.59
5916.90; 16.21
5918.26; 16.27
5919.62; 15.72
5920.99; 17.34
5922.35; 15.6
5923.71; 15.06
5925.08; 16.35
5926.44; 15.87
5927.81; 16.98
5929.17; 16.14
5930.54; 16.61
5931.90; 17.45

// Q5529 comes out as -0.15 mag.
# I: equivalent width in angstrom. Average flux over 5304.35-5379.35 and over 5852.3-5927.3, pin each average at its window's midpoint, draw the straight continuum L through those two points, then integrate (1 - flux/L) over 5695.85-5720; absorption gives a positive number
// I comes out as -3.2 angstrom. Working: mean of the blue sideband 11.2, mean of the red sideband 16.7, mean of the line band 16.8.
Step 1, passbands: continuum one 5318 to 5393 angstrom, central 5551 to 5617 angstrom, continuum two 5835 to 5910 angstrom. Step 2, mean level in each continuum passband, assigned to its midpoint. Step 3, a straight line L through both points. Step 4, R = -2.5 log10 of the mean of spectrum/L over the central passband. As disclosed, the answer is -0.18 mag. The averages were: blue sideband 11.3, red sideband 16.7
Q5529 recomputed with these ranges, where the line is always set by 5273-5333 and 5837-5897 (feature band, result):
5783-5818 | -0.03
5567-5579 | -0.21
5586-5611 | -0.11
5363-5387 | 0.02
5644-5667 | -0.04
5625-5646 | -0.08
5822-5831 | 0.10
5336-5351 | 0.29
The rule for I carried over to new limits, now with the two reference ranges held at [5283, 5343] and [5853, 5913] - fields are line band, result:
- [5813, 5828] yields 0.6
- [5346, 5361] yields 3.7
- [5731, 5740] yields -2.2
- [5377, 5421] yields -3.3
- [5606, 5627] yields -3.5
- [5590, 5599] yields -0.9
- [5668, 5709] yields -4.5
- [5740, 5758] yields -2.2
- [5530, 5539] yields -1.4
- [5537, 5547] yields 0.1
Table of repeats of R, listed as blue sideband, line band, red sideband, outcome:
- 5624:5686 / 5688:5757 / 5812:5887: -0.08 mag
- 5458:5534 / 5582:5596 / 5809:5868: -0.14 mag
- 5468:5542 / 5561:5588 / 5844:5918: -0.14 mag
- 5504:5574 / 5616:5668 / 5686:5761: 0.03 mag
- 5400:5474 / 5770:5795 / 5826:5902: -0.04 mag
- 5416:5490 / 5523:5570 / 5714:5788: -0.04 mag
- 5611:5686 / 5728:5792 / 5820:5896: -0.07 mag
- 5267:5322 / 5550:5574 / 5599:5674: -0.02 mag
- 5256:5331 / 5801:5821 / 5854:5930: -0.02 mag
